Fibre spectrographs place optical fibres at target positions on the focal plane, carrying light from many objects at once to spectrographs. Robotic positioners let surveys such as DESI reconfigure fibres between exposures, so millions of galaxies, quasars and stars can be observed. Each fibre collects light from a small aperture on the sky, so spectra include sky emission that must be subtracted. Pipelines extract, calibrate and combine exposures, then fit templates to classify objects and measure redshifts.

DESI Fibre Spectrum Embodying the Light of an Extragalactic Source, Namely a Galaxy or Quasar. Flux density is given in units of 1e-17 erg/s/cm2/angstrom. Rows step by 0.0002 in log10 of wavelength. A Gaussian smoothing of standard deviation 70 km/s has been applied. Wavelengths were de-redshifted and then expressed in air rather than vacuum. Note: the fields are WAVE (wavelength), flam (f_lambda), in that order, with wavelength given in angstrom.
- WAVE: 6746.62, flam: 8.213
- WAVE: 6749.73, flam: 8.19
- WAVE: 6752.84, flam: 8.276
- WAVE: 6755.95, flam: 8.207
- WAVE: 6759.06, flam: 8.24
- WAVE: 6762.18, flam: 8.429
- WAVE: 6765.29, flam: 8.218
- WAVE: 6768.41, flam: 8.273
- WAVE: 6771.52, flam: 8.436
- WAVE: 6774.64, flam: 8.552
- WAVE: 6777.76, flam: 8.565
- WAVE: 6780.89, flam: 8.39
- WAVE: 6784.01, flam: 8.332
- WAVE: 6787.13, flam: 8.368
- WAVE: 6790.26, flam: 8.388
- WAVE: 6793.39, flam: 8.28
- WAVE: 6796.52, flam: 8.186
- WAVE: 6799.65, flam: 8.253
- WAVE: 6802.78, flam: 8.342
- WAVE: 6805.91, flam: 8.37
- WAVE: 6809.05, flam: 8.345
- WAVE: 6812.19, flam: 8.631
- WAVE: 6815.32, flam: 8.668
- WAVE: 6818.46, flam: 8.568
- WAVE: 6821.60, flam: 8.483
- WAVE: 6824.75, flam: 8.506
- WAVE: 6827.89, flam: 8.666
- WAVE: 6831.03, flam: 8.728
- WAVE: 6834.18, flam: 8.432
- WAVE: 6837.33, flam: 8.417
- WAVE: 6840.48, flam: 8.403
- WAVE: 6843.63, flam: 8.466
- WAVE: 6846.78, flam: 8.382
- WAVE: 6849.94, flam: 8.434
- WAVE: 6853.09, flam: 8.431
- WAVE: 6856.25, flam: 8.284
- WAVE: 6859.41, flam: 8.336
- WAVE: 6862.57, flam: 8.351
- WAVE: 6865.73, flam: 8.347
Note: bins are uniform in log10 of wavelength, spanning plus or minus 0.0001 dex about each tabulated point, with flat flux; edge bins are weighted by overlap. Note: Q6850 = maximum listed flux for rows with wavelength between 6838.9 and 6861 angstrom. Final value 8.466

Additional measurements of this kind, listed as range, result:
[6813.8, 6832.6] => 8.728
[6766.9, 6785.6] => 8.565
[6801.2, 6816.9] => 8.668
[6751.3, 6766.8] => 8.429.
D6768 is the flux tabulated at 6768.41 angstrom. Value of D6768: 8.273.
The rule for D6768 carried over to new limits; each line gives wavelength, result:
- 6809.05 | 8.345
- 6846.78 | 8.382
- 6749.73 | 8.19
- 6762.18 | 8.429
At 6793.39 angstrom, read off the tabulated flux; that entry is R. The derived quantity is 8.28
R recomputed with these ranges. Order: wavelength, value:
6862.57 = 8.351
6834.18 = 8.432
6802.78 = 8.342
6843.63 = 8.466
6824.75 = 8.506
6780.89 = 8.39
